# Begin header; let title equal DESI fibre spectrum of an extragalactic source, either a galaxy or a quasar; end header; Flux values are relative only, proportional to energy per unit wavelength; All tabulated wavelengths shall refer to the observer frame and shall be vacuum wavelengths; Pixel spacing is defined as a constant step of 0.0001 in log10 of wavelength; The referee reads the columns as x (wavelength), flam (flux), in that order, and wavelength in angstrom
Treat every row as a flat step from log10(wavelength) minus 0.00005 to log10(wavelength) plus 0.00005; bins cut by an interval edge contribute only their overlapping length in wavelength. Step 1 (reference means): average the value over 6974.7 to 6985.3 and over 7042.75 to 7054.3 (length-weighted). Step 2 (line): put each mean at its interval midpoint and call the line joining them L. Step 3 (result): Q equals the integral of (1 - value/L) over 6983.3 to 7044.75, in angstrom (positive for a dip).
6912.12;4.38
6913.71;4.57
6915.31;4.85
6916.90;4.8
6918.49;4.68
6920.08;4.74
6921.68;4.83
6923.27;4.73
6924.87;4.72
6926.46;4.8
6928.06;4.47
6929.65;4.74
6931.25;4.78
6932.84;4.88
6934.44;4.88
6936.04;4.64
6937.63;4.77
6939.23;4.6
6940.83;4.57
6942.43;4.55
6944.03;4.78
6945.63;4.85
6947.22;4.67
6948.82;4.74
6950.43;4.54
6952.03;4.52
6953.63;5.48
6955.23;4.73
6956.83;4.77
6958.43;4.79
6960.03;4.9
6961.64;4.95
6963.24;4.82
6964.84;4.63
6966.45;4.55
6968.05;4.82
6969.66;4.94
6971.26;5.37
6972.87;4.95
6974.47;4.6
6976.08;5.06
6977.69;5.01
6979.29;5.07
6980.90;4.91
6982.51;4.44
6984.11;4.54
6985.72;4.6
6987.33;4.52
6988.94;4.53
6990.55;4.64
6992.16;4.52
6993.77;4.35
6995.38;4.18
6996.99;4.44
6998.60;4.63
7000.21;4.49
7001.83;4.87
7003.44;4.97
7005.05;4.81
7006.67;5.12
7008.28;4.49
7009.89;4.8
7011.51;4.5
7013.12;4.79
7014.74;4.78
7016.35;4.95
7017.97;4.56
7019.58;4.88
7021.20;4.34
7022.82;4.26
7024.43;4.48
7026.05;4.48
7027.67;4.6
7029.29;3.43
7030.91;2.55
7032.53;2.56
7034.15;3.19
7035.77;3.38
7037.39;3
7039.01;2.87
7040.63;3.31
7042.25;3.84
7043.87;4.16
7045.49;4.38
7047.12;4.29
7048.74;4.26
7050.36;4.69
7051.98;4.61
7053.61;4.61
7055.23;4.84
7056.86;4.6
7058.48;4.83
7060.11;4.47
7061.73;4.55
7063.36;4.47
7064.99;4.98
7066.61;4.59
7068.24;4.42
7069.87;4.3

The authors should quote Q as 5.0 angstrom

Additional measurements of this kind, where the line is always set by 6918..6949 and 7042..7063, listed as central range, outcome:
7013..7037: 2.7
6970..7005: -0.7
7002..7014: -0.6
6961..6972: -0.5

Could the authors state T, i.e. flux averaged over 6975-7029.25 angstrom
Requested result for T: 4.64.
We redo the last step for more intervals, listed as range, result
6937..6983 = 4.81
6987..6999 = 4.47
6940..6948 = 4.69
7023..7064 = 4.02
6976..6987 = 4.78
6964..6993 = 4.76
